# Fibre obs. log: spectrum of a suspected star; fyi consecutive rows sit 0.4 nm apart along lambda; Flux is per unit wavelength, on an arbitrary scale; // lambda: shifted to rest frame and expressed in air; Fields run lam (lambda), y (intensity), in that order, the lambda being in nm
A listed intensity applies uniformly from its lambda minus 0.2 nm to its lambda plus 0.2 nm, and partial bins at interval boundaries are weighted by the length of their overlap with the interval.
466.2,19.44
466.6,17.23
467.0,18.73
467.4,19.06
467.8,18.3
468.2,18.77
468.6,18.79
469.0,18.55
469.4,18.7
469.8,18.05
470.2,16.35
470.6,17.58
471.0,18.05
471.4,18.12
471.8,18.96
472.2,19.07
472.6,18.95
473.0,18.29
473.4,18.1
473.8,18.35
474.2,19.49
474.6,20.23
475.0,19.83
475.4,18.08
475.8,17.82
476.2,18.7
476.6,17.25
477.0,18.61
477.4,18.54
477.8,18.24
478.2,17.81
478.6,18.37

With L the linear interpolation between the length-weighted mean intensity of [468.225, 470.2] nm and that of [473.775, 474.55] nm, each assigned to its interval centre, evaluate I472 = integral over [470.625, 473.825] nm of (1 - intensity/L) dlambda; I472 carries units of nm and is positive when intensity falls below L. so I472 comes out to 0.08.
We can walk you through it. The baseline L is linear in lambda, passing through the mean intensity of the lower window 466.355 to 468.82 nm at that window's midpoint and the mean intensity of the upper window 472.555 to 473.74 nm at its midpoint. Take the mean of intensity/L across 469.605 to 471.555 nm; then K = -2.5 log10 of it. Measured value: 0.05 mag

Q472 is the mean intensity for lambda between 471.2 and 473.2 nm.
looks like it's 18.7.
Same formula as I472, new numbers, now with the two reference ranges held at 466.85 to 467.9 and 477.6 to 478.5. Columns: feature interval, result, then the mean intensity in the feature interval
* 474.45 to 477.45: -0.07 nm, 18.6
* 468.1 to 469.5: 0.00 nm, 18.7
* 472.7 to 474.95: -0.08 nm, 19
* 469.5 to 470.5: 0.06 nm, 17.4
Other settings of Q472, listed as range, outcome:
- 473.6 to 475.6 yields 19.2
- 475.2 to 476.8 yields 18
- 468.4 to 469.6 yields 18.7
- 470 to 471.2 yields 17.3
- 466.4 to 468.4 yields 18.4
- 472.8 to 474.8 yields 18.9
